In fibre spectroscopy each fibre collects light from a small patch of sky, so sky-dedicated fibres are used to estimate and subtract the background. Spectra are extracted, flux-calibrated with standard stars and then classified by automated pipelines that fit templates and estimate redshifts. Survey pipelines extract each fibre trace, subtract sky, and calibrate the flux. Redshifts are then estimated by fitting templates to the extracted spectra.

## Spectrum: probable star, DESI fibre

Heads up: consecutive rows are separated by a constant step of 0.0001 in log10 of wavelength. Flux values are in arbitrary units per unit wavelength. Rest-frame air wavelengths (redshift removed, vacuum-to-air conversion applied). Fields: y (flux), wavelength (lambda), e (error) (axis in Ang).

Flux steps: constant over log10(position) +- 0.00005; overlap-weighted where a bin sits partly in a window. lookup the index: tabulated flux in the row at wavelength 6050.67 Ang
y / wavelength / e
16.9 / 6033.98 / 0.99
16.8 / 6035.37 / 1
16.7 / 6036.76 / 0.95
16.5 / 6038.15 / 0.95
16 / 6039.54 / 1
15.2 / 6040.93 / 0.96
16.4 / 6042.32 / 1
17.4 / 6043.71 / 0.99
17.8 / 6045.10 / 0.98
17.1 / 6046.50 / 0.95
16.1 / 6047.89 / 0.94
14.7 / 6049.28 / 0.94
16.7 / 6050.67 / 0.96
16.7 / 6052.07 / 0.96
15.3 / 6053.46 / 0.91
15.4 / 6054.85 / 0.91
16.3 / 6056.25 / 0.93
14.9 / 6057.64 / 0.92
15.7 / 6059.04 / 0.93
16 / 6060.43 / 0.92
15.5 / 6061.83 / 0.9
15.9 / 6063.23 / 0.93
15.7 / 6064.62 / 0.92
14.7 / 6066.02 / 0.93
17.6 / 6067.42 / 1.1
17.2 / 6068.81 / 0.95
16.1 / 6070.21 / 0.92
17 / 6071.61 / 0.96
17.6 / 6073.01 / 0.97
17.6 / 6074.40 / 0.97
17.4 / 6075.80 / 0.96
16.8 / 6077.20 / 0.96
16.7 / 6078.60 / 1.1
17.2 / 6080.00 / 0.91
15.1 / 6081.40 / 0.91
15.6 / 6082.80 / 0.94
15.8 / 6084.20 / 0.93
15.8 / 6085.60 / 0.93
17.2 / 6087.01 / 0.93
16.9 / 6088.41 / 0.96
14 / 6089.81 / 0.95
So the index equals 16.7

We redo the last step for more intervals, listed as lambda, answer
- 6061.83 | 15.5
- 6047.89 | 16.1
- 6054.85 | 15.4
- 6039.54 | 16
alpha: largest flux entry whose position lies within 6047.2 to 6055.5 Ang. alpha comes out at 16.7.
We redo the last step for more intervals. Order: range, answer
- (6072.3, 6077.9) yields 17.6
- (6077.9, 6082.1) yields 17.2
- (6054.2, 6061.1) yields 16.3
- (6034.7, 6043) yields 16.8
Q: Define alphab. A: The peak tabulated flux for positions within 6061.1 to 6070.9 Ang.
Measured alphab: 17.6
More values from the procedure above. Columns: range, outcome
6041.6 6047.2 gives 17.8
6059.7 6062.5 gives 16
